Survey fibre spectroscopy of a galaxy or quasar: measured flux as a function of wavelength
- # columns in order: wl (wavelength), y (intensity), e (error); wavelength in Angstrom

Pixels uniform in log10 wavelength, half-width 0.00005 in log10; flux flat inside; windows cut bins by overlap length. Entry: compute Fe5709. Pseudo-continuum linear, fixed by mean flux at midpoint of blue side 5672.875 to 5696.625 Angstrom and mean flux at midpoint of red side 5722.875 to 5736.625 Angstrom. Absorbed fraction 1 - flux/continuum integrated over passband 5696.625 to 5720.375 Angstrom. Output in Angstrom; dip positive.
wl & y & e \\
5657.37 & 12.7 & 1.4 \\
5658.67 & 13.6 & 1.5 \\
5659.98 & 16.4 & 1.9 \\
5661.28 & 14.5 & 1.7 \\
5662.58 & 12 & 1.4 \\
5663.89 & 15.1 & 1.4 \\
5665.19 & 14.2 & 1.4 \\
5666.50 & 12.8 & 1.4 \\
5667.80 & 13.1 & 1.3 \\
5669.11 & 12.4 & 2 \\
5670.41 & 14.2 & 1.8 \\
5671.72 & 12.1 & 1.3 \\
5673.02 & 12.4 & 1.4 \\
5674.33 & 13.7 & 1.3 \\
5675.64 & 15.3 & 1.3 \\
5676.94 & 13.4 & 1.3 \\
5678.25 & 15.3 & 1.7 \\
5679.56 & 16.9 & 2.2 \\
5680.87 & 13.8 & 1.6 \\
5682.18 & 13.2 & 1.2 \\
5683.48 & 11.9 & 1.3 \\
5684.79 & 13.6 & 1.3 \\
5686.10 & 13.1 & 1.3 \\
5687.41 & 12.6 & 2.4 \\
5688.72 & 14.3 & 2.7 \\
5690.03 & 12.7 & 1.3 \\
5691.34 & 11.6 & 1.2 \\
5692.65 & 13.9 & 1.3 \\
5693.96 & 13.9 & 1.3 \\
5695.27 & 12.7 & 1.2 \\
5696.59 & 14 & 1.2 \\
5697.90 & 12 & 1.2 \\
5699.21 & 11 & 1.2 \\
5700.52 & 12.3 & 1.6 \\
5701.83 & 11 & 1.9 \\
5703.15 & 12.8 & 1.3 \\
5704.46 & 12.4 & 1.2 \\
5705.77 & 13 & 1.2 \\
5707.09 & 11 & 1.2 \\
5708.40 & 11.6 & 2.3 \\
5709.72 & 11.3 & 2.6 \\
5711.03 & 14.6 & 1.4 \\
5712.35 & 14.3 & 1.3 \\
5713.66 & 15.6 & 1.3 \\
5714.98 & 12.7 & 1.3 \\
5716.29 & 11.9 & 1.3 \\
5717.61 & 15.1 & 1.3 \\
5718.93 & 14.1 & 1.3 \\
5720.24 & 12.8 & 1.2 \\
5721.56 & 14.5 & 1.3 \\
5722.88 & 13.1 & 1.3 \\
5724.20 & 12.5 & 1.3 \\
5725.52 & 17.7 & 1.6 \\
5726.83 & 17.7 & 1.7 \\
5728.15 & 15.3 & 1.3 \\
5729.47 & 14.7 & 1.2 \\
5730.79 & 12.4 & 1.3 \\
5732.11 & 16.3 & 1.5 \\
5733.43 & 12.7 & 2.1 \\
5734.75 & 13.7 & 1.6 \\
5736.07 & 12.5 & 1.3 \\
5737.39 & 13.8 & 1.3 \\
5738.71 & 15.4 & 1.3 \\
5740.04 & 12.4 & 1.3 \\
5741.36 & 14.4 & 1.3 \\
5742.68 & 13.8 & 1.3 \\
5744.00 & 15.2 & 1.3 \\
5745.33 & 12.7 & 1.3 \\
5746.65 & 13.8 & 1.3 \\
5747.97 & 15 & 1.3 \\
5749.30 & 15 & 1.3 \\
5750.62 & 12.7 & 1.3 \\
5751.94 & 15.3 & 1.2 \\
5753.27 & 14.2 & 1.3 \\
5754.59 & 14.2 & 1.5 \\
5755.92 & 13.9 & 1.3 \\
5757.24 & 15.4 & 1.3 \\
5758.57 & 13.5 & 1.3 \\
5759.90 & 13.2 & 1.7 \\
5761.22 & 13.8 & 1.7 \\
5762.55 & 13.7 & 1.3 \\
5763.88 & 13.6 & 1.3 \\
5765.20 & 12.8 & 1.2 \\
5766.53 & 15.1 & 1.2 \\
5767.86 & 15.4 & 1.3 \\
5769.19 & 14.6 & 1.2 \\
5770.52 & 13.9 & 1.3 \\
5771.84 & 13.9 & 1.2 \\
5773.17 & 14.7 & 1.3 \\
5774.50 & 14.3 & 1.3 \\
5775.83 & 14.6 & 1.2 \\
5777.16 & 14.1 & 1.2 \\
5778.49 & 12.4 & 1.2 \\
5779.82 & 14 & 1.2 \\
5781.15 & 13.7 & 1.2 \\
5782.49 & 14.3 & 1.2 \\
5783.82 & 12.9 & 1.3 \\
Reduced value 2.2 Angstrom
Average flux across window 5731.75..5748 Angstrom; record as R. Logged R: 13.9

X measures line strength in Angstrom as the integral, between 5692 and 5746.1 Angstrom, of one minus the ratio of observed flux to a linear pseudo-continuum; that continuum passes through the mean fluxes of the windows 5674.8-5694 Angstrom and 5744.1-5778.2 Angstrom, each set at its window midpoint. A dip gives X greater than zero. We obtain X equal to 1.4 Angstrom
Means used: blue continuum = 13.7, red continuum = 14.1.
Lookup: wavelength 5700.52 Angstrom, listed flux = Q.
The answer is 12.3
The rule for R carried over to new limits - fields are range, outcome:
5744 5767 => 14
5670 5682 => 14.1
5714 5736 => 14.2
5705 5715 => 13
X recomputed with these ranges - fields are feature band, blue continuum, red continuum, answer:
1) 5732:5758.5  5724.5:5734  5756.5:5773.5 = 1.1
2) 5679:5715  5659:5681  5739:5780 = 2.6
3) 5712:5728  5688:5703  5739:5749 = -1.2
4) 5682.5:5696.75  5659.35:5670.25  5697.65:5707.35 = -0.6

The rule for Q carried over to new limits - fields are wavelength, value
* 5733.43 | 12.7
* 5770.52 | 13.9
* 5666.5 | 12.8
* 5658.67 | 13.6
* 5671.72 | 12.1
